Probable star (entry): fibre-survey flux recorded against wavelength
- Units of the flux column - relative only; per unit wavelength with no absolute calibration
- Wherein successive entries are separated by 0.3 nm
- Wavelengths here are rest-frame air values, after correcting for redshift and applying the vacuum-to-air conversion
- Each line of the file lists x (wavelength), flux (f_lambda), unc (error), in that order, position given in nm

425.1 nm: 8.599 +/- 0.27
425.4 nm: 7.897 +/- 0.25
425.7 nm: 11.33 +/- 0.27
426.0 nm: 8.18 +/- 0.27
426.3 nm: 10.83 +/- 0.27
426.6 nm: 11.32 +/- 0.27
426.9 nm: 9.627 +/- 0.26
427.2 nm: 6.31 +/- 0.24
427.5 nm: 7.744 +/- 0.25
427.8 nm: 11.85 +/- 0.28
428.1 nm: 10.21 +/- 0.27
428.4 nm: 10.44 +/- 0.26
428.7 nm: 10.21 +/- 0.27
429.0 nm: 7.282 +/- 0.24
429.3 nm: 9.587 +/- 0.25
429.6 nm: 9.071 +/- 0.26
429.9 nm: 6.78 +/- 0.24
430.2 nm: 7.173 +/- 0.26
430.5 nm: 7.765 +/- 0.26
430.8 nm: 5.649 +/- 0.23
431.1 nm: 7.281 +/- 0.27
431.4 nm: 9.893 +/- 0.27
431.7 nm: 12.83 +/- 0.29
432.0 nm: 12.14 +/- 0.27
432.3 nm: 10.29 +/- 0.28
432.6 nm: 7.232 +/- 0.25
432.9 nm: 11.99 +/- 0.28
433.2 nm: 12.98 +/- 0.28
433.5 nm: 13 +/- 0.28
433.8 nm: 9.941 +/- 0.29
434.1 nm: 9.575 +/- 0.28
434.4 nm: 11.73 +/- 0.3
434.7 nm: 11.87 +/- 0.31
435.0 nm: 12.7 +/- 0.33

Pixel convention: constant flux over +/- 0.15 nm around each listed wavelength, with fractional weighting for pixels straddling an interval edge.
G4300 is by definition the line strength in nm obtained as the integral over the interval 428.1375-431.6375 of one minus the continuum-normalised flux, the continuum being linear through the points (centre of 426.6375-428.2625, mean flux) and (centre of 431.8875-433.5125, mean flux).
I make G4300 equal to 0.570 nm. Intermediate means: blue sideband 9.31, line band 8.46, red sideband 11.1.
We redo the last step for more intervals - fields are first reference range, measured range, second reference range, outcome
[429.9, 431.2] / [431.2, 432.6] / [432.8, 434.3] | -0.280 nm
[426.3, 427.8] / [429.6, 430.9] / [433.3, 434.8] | 0.386 nm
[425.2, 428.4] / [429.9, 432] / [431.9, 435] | 0.396 nm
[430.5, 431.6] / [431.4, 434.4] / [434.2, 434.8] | -0.402 nm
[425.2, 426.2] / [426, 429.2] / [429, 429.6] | -0.172 nm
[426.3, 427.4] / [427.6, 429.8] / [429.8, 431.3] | -0.412 nm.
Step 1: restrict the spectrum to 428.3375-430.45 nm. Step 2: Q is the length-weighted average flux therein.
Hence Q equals 8.53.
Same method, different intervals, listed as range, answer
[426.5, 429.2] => 9.41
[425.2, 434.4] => 9.58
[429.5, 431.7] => 7.98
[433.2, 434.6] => 11.3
